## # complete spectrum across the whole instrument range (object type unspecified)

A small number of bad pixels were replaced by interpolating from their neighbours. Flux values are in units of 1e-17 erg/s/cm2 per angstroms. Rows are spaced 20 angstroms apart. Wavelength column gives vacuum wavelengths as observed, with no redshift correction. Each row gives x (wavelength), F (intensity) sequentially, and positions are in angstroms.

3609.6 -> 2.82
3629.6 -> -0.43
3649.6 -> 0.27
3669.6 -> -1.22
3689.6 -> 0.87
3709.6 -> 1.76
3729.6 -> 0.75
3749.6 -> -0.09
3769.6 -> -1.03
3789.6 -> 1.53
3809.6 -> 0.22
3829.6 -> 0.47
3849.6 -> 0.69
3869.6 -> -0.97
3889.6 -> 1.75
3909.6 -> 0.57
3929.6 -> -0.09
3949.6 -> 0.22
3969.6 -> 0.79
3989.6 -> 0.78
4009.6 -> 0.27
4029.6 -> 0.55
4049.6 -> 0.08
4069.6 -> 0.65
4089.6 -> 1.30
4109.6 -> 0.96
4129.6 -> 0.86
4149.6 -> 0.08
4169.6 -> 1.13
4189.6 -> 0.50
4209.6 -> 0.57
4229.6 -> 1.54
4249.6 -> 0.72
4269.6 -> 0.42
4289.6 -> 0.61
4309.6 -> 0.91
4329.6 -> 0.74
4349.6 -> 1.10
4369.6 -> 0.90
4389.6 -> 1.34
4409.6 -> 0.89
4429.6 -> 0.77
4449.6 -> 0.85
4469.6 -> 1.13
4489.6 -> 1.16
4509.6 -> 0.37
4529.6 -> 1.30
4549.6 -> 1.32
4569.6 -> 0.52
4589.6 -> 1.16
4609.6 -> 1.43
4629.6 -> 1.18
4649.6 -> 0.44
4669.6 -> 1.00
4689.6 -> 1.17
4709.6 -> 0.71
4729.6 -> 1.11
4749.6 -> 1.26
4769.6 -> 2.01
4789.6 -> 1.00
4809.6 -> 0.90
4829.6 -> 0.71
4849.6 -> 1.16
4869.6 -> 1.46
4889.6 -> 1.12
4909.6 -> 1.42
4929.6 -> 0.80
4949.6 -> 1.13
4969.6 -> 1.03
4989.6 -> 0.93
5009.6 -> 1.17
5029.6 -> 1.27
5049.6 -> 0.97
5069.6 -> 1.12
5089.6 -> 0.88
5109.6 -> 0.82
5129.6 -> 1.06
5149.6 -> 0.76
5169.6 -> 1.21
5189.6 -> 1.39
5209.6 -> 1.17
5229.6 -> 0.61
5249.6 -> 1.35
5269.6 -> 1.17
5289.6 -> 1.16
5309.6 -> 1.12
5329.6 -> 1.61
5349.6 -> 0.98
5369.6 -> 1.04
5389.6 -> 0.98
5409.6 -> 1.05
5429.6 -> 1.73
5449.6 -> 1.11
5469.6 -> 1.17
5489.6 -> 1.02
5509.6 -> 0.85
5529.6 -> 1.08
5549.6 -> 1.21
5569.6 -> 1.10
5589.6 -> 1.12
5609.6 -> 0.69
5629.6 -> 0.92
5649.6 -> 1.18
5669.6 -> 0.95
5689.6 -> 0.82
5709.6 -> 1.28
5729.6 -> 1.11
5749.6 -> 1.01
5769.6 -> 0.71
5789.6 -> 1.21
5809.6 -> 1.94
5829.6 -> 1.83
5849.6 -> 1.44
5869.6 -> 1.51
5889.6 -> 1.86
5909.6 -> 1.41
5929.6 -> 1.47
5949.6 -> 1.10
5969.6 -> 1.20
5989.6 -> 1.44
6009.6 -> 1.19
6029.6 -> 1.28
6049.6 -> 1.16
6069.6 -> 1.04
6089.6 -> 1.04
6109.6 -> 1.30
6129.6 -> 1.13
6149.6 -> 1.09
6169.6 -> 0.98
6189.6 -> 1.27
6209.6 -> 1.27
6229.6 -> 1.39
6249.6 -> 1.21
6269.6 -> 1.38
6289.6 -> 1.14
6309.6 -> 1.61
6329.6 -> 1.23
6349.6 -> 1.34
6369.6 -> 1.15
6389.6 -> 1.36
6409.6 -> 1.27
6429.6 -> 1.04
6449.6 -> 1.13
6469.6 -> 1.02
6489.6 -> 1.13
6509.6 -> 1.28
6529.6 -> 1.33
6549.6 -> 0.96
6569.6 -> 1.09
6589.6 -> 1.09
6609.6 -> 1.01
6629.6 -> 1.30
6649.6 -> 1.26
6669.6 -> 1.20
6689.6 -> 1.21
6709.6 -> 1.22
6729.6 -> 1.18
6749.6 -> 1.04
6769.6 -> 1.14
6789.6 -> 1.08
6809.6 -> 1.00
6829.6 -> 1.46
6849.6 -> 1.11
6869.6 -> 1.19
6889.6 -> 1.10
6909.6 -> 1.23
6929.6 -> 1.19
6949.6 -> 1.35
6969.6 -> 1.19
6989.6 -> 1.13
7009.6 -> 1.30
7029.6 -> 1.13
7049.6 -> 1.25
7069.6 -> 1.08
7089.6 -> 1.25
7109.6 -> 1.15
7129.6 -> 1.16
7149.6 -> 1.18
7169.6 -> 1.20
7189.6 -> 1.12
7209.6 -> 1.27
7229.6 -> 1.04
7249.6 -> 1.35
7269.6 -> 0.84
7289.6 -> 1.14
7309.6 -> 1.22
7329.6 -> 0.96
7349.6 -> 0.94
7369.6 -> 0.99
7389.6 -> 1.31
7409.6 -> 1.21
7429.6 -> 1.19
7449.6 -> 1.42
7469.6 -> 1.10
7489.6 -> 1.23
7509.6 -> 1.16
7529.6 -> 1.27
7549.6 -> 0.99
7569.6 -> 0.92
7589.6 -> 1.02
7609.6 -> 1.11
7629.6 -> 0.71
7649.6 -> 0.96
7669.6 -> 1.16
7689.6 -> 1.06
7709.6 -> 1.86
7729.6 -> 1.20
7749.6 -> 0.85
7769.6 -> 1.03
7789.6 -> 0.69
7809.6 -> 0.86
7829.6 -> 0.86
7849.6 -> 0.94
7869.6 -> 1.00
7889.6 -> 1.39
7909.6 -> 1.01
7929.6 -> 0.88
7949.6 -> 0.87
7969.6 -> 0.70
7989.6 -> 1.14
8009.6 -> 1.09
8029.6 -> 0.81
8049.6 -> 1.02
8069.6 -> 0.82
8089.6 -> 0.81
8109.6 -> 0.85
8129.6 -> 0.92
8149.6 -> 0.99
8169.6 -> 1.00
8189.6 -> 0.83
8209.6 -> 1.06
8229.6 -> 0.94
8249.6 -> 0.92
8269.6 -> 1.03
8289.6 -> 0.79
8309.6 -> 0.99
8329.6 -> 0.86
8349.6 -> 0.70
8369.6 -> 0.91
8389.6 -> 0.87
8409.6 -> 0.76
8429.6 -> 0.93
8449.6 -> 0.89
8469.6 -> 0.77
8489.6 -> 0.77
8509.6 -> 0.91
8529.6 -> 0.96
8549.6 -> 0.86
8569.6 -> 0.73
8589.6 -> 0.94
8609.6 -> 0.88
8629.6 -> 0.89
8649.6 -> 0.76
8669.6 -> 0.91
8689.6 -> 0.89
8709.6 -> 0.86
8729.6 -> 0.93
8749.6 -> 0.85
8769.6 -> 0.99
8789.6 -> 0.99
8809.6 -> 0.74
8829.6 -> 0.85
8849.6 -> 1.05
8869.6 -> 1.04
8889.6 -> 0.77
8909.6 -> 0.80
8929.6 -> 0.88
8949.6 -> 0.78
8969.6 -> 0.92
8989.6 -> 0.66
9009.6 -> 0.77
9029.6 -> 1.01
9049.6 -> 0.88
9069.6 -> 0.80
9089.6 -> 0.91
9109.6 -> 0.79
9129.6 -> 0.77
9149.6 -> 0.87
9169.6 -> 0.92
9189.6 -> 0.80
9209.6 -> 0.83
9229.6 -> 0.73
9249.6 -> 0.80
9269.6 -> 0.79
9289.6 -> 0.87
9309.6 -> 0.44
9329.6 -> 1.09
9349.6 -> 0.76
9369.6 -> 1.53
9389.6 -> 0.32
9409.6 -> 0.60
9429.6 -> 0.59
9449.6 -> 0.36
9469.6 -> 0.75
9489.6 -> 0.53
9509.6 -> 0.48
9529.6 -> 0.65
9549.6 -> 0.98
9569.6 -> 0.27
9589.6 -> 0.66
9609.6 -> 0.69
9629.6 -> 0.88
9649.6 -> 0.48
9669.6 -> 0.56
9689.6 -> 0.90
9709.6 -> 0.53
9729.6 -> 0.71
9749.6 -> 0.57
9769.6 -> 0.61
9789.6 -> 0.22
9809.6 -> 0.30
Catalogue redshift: 0.174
